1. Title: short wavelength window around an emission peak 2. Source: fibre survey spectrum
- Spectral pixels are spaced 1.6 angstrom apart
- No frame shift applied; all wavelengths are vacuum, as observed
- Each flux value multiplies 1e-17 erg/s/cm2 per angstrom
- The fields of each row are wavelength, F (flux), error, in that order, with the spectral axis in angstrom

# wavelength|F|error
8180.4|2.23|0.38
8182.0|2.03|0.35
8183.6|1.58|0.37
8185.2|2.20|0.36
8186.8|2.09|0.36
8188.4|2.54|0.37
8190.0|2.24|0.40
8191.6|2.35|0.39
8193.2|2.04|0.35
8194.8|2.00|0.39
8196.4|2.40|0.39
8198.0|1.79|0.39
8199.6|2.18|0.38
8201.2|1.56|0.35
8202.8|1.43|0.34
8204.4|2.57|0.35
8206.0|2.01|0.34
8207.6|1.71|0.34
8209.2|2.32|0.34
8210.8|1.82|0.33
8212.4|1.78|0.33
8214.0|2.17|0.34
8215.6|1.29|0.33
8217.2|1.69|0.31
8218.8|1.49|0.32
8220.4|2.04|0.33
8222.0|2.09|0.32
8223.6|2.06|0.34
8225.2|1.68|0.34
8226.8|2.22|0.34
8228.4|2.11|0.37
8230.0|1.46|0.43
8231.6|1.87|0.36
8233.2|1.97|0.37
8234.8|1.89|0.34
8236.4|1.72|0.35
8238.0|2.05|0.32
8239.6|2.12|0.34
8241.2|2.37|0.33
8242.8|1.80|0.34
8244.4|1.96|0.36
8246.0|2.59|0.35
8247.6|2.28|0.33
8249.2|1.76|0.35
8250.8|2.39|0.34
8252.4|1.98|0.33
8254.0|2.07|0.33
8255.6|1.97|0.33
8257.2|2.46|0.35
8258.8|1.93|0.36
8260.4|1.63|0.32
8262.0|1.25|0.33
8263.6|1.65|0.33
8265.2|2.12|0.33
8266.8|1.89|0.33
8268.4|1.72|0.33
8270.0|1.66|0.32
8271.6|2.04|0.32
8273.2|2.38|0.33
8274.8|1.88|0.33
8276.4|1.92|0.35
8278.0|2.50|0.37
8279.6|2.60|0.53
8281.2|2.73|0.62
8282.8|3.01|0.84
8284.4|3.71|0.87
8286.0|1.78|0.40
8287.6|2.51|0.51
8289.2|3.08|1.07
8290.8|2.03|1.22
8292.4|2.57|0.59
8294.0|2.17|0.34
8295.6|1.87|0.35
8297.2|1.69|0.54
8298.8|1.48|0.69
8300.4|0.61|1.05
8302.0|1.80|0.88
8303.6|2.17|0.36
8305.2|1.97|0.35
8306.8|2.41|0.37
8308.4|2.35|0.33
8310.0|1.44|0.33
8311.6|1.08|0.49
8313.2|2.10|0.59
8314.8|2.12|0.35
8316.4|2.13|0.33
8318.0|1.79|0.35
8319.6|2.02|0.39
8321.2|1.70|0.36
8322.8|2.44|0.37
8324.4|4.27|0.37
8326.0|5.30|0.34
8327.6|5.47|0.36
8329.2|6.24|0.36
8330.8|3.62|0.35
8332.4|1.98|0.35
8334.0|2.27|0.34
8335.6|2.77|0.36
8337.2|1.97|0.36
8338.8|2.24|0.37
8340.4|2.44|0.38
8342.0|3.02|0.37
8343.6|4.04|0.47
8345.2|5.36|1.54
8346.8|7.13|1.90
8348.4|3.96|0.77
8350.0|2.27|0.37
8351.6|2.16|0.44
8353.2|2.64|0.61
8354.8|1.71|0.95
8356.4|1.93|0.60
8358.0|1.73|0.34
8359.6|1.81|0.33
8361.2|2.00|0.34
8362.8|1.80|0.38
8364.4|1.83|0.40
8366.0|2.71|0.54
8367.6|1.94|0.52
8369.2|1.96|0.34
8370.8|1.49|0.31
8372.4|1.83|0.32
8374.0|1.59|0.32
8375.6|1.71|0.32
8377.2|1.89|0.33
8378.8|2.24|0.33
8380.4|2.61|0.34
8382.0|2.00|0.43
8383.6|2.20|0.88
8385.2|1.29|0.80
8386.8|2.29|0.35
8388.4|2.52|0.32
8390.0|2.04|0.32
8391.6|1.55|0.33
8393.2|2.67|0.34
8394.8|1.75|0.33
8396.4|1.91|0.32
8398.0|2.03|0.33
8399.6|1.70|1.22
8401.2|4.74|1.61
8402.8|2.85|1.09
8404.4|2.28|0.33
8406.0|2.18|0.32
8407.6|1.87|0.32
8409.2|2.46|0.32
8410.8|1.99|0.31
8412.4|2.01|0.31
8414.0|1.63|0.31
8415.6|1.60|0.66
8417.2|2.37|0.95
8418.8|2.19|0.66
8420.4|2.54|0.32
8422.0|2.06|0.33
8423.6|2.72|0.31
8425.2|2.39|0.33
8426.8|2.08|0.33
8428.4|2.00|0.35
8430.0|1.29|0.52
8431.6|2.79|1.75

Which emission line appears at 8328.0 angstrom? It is [S II] 6716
